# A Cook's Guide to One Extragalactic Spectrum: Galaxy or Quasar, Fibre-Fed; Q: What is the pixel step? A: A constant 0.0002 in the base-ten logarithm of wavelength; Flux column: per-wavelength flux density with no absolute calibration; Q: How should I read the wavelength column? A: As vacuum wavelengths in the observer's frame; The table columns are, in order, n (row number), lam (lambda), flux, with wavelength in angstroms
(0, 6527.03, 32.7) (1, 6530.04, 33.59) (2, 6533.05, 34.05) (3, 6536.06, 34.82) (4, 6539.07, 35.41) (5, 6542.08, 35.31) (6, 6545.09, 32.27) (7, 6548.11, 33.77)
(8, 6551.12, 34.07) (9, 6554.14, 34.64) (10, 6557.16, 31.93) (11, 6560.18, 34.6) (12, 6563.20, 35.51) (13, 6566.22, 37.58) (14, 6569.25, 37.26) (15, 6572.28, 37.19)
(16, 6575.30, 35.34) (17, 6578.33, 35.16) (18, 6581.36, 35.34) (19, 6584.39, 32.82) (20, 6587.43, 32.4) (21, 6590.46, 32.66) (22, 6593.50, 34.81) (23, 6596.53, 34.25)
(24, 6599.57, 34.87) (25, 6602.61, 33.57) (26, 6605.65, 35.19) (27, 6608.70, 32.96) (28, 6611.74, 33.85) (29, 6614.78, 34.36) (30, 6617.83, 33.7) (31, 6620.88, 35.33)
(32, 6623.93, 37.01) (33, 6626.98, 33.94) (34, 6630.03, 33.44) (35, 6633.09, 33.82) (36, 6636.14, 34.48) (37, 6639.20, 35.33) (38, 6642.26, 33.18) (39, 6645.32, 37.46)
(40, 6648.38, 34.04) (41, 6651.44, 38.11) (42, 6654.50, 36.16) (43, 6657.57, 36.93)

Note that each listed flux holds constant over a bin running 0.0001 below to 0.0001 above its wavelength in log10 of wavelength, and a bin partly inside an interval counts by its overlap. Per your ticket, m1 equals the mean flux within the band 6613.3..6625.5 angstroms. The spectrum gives 35.1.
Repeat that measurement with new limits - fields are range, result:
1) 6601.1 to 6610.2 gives 33.9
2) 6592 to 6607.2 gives 34.5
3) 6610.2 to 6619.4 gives 34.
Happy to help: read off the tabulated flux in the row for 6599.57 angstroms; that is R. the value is 34.87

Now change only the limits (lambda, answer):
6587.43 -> 32.4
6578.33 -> 35.16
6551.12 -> 34.07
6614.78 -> 34.36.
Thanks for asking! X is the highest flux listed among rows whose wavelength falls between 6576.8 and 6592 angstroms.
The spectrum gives 35.34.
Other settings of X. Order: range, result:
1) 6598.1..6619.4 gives 35.19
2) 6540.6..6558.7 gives 35.31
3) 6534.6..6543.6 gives 35.41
